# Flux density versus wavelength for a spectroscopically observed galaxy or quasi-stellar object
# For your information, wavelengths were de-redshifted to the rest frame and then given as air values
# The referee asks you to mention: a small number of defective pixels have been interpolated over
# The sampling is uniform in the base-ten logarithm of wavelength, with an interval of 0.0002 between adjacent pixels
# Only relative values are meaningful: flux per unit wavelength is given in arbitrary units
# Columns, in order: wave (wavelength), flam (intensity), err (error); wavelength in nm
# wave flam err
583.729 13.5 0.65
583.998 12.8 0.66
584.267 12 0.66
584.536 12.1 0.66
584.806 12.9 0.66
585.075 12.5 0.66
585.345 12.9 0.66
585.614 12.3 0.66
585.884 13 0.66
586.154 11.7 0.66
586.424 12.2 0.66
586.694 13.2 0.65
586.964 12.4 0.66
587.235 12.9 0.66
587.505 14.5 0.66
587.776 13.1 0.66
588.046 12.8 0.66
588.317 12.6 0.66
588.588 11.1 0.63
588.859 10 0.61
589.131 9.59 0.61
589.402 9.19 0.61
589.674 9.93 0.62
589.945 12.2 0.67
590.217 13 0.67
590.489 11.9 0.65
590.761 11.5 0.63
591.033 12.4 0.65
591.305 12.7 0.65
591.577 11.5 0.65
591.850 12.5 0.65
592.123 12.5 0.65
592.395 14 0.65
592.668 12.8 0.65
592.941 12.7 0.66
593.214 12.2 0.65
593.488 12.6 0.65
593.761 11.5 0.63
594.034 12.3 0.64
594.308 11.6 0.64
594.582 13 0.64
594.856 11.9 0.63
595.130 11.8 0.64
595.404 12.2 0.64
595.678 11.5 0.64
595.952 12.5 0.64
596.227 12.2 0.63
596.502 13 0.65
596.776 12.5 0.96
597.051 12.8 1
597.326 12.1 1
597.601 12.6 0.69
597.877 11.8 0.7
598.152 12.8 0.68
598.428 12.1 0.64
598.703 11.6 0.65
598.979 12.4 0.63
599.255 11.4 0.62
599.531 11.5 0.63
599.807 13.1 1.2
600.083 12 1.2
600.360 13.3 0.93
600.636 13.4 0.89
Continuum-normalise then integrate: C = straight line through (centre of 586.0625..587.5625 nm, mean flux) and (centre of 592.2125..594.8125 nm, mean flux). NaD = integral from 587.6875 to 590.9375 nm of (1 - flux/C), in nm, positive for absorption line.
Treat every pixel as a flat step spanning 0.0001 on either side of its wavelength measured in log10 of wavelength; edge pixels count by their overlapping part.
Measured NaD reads 0.33 nm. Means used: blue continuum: 12.8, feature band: 11.4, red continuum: 12.5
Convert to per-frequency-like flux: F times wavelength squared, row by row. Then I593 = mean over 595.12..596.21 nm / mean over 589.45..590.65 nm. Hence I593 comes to 1.06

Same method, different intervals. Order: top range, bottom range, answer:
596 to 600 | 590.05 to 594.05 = 1.01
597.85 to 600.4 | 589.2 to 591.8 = 1.08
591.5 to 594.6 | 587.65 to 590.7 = 1.10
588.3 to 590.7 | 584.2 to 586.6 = 0.90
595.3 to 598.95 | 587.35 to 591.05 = 1.08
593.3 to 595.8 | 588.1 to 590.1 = 1.14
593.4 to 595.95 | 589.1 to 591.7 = 1.07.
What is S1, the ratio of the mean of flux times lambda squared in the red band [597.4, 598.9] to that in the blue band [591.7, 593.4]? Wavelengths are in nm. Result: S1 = 1.0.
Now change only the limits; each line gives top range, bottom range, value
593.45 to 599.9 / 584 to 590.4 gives 1.04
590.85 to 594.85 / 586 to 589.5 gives 1.06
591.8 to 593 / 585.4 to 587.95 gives 1.03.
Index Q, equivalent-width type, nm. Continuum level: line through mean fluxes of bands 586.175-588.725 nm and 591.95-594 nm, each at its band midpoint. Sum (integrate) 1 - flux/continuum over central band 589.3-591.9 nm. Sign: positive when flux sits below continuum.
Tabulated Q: 0.20 nm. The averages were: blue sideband 12.7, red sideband 12.6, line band 11.7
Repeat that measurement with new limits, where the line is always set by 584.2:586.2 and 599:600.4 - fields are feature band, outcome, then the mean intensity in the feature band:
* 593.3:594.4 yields 0.03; 12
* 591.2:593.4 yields -0.05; 12.6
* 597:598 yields 0.00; 12.3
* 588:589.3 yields 0.14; 11.1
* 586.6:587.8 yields -0.08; 13.2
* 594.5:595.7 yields 0.02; 12.1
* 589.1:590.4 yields 0.15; 10.9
